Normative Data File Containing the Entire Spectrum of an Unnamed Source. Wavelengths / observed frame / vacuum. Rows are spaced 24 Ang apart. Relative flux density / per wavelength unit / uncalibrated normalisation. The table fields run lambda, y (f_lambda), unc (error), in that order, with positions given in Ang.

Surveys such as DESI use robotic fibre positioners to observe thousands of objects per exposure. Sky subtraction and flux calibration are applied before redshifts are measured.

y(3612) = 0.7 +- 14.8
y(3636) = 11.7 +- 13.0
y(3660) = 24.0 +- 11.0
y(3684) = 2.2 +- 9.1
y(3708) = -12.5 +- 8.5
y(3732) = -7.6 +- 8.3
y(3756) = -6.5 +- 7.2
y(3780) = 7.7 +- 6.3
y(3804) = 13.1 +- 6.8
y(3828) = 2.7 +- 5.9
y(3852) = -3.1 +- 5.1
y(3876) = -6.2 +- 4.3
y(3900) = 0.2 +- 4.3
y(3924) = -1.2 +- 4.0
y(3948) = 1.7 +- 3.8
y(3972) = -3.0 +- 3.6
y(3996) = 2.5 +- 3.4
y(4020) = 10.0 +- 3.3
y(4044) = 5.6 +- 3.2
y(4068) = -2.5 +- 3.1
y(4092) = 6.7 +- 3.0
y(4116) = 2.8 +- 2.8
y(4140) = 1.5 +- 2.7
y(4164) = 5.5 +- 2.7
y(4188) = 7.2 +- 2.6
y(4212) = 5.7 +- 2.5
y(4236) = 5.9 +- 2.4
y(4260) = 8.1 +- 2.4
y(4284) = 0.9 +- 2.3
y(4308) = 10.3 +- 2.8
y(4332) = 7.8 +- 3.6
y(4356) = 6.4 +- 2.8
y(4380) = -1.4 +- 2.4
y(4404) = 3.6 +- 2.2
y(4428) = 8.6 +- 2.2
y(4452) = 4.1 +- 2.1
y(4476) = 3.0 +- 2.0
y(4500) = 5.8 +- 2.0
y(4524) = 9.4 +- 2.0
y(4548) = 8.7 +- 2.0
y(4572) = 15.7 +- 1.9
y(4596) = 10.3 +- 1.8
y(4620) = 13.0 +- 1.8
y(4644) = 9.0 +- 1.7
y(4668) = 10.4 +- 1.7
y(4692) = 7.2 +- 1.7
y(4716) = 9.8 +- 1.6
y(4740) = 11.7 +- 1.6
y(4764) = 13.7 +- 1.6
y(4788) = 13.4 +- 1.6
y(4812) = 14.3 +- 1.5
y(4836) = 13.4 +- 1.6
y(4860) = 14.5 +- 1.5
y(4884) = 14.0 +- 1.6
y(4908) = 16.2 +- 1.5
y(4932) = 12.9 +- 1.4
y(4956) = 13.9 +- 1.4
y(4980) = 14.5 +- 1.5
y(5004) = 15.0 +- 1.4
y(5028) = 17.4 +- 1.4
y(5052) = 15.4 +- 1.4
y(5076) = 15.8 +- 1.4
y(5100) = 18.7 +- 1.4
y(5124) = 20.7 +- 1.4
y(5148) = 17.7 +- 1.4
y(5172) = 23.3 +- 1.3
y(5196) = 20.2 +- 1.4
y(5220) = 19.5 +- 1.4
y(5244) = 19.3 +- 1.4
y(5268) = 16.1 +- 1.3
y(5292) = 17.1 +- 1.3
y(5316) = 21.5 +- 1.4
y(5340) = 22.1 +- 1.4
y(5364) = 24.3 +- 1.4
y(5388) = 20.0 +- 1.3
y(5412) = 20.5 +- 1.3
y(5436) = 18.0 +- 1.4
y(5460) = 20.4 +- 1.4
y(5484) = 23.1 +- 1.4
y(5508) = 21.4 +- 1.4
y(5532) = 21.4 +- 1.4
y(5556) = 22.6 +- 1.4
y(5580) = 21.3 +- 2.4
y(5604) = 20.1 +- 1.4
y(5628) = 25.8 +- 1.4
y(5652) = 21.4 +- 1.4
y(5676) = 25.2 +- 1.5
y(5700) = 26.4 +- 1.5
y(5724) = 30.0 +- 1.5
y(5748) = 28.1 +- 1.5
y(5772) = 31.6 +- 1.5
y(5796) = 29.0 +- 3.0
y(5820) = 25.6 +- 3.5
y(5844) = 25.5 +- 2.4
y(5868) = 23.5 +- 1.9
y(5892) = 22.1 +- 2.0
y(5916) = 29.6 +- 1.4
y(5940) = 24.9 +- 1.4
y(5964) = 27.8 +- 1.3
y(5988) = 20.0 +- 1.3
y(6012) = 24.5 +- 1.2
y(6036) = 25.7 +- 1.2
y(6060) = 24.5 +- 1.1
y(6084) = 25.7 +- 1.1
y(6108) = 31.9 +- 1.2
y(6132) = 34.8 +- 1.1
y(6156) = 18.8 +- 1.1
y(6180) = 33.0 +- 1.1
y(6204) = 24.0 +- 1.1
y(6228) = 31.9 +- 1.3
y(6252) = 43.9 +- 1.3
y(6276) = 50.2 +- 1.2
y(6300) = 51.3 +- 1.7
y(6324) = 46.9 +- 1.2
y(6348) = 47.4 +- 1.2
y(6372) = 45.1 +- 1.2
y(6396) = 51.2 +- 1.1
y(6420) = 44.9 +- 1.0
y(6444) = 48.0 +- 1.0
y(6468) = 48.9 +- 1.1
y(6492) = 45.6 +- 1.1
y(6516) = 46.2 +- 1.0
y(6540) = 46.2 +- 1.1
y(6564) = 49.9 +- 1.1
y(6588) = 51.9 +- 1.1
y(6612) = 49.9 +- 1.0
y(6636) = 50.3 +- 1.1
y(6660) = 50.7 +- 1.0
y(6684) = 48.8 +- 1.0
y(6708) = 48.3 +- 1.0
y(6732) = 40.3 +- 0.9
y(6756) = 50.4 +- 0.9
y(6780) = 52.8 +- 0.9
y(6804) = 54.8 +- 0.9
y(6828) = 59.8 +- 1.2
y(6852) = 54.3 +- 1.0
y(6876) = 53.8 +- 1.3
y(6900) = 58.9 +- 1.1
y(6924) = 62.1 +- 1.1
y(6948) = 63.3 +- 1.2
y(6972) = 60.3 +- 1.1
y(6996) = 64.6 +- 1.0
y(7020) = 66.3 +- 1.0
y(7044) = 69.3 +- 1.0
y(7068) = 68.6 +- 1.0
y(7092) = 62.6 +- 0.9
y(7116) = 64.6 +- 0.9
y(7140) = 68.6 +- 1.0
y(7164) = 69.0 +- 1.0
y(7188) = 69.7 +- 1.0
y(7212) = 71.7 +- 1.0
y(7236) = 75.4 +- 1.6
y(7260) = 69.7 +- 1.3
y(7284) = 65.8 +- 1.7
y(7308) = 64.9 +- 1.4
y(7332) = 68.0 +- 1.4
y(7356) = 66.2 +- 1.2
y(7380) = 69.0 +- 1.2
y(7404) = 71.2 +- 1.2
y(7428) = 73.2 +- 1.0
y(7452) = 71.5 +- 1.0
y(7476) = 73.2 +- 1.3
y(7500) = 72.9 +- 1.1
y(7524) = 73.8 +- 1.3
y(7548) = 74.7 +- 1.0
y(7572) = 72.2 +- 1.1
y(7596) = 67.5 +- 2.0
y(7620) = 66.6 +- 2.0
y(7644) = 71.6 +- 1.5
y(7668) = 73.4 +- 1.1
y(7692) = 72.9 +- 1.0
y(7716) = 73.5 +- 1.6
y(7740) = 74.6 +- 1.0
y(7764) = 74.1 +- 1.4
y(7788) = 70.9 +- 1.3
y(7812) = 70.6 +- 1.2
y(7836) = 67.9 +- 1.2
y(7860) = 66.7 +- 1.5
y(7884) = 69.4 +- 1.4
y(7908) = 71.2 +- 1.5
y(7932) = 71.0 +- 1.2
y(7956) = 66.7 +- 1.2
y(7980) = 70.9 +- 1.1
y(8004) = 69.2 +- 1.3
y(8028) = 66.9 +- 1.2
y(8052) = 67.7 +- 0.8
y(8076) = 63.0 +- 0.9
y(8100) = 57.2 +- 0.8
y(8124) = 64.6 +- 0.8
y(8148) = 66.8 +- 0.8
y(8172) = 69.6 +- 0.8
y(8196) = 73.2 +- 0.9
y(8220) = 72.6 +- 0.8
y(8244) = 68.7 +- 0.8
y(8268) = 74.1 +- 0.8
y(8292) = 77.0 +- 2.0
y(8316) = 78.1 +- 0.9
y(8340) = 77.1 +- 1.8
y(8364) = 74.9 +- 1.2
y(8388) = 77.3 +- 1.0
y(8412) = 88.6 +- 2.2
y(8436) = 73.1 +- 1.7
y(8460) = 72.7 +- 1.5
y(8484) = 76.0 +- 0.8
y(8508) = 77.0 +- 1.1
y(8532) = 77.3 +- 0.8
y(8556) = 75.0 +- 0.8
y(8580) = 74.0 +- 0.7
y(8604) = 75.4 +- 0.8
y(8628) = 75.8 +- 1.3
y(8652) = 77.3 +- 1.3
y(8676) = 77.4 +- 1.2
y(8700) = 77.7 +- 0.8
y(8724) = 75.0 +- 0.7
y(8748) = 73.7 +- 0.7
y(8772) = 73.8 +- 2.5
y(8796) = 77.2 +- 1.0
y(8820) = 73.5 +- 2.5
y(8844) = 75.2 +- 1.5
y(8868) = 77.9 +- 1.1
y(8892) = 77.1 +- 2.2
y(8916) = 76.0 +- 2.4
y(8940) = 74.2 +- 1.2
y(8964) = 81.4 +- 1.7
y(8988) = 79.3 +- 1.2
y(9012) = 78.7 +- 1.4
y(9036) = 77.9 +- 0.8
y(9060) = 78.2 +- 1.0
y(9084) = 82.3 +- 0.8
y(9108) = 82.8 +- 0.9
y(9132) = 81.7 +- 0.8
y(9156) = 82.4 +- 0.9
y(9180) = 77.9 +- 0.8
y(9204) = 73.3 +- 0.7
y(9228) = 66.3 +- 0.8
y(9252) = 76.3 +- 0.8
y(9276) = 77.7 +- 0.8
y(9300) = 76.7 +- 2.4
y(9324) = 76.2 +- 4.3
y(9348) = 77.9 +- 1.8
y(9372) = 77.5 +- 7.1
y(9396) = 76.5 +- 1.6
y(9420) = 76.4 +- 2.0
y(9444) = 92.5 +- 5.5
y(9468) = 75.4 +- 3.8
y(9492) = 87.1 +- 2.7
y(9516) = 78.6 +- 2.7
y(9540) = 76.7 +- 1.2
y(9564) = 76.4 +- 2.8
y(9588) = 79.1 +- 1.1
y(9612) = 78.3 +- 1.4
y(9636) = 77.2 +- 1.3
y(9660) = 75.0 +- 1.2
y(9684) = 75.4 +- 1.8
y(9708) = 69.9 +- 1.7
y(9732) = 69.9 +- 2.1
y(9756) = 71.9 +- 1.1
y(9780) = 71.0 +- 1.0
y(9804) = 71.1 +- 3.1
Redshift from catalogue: 0.56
